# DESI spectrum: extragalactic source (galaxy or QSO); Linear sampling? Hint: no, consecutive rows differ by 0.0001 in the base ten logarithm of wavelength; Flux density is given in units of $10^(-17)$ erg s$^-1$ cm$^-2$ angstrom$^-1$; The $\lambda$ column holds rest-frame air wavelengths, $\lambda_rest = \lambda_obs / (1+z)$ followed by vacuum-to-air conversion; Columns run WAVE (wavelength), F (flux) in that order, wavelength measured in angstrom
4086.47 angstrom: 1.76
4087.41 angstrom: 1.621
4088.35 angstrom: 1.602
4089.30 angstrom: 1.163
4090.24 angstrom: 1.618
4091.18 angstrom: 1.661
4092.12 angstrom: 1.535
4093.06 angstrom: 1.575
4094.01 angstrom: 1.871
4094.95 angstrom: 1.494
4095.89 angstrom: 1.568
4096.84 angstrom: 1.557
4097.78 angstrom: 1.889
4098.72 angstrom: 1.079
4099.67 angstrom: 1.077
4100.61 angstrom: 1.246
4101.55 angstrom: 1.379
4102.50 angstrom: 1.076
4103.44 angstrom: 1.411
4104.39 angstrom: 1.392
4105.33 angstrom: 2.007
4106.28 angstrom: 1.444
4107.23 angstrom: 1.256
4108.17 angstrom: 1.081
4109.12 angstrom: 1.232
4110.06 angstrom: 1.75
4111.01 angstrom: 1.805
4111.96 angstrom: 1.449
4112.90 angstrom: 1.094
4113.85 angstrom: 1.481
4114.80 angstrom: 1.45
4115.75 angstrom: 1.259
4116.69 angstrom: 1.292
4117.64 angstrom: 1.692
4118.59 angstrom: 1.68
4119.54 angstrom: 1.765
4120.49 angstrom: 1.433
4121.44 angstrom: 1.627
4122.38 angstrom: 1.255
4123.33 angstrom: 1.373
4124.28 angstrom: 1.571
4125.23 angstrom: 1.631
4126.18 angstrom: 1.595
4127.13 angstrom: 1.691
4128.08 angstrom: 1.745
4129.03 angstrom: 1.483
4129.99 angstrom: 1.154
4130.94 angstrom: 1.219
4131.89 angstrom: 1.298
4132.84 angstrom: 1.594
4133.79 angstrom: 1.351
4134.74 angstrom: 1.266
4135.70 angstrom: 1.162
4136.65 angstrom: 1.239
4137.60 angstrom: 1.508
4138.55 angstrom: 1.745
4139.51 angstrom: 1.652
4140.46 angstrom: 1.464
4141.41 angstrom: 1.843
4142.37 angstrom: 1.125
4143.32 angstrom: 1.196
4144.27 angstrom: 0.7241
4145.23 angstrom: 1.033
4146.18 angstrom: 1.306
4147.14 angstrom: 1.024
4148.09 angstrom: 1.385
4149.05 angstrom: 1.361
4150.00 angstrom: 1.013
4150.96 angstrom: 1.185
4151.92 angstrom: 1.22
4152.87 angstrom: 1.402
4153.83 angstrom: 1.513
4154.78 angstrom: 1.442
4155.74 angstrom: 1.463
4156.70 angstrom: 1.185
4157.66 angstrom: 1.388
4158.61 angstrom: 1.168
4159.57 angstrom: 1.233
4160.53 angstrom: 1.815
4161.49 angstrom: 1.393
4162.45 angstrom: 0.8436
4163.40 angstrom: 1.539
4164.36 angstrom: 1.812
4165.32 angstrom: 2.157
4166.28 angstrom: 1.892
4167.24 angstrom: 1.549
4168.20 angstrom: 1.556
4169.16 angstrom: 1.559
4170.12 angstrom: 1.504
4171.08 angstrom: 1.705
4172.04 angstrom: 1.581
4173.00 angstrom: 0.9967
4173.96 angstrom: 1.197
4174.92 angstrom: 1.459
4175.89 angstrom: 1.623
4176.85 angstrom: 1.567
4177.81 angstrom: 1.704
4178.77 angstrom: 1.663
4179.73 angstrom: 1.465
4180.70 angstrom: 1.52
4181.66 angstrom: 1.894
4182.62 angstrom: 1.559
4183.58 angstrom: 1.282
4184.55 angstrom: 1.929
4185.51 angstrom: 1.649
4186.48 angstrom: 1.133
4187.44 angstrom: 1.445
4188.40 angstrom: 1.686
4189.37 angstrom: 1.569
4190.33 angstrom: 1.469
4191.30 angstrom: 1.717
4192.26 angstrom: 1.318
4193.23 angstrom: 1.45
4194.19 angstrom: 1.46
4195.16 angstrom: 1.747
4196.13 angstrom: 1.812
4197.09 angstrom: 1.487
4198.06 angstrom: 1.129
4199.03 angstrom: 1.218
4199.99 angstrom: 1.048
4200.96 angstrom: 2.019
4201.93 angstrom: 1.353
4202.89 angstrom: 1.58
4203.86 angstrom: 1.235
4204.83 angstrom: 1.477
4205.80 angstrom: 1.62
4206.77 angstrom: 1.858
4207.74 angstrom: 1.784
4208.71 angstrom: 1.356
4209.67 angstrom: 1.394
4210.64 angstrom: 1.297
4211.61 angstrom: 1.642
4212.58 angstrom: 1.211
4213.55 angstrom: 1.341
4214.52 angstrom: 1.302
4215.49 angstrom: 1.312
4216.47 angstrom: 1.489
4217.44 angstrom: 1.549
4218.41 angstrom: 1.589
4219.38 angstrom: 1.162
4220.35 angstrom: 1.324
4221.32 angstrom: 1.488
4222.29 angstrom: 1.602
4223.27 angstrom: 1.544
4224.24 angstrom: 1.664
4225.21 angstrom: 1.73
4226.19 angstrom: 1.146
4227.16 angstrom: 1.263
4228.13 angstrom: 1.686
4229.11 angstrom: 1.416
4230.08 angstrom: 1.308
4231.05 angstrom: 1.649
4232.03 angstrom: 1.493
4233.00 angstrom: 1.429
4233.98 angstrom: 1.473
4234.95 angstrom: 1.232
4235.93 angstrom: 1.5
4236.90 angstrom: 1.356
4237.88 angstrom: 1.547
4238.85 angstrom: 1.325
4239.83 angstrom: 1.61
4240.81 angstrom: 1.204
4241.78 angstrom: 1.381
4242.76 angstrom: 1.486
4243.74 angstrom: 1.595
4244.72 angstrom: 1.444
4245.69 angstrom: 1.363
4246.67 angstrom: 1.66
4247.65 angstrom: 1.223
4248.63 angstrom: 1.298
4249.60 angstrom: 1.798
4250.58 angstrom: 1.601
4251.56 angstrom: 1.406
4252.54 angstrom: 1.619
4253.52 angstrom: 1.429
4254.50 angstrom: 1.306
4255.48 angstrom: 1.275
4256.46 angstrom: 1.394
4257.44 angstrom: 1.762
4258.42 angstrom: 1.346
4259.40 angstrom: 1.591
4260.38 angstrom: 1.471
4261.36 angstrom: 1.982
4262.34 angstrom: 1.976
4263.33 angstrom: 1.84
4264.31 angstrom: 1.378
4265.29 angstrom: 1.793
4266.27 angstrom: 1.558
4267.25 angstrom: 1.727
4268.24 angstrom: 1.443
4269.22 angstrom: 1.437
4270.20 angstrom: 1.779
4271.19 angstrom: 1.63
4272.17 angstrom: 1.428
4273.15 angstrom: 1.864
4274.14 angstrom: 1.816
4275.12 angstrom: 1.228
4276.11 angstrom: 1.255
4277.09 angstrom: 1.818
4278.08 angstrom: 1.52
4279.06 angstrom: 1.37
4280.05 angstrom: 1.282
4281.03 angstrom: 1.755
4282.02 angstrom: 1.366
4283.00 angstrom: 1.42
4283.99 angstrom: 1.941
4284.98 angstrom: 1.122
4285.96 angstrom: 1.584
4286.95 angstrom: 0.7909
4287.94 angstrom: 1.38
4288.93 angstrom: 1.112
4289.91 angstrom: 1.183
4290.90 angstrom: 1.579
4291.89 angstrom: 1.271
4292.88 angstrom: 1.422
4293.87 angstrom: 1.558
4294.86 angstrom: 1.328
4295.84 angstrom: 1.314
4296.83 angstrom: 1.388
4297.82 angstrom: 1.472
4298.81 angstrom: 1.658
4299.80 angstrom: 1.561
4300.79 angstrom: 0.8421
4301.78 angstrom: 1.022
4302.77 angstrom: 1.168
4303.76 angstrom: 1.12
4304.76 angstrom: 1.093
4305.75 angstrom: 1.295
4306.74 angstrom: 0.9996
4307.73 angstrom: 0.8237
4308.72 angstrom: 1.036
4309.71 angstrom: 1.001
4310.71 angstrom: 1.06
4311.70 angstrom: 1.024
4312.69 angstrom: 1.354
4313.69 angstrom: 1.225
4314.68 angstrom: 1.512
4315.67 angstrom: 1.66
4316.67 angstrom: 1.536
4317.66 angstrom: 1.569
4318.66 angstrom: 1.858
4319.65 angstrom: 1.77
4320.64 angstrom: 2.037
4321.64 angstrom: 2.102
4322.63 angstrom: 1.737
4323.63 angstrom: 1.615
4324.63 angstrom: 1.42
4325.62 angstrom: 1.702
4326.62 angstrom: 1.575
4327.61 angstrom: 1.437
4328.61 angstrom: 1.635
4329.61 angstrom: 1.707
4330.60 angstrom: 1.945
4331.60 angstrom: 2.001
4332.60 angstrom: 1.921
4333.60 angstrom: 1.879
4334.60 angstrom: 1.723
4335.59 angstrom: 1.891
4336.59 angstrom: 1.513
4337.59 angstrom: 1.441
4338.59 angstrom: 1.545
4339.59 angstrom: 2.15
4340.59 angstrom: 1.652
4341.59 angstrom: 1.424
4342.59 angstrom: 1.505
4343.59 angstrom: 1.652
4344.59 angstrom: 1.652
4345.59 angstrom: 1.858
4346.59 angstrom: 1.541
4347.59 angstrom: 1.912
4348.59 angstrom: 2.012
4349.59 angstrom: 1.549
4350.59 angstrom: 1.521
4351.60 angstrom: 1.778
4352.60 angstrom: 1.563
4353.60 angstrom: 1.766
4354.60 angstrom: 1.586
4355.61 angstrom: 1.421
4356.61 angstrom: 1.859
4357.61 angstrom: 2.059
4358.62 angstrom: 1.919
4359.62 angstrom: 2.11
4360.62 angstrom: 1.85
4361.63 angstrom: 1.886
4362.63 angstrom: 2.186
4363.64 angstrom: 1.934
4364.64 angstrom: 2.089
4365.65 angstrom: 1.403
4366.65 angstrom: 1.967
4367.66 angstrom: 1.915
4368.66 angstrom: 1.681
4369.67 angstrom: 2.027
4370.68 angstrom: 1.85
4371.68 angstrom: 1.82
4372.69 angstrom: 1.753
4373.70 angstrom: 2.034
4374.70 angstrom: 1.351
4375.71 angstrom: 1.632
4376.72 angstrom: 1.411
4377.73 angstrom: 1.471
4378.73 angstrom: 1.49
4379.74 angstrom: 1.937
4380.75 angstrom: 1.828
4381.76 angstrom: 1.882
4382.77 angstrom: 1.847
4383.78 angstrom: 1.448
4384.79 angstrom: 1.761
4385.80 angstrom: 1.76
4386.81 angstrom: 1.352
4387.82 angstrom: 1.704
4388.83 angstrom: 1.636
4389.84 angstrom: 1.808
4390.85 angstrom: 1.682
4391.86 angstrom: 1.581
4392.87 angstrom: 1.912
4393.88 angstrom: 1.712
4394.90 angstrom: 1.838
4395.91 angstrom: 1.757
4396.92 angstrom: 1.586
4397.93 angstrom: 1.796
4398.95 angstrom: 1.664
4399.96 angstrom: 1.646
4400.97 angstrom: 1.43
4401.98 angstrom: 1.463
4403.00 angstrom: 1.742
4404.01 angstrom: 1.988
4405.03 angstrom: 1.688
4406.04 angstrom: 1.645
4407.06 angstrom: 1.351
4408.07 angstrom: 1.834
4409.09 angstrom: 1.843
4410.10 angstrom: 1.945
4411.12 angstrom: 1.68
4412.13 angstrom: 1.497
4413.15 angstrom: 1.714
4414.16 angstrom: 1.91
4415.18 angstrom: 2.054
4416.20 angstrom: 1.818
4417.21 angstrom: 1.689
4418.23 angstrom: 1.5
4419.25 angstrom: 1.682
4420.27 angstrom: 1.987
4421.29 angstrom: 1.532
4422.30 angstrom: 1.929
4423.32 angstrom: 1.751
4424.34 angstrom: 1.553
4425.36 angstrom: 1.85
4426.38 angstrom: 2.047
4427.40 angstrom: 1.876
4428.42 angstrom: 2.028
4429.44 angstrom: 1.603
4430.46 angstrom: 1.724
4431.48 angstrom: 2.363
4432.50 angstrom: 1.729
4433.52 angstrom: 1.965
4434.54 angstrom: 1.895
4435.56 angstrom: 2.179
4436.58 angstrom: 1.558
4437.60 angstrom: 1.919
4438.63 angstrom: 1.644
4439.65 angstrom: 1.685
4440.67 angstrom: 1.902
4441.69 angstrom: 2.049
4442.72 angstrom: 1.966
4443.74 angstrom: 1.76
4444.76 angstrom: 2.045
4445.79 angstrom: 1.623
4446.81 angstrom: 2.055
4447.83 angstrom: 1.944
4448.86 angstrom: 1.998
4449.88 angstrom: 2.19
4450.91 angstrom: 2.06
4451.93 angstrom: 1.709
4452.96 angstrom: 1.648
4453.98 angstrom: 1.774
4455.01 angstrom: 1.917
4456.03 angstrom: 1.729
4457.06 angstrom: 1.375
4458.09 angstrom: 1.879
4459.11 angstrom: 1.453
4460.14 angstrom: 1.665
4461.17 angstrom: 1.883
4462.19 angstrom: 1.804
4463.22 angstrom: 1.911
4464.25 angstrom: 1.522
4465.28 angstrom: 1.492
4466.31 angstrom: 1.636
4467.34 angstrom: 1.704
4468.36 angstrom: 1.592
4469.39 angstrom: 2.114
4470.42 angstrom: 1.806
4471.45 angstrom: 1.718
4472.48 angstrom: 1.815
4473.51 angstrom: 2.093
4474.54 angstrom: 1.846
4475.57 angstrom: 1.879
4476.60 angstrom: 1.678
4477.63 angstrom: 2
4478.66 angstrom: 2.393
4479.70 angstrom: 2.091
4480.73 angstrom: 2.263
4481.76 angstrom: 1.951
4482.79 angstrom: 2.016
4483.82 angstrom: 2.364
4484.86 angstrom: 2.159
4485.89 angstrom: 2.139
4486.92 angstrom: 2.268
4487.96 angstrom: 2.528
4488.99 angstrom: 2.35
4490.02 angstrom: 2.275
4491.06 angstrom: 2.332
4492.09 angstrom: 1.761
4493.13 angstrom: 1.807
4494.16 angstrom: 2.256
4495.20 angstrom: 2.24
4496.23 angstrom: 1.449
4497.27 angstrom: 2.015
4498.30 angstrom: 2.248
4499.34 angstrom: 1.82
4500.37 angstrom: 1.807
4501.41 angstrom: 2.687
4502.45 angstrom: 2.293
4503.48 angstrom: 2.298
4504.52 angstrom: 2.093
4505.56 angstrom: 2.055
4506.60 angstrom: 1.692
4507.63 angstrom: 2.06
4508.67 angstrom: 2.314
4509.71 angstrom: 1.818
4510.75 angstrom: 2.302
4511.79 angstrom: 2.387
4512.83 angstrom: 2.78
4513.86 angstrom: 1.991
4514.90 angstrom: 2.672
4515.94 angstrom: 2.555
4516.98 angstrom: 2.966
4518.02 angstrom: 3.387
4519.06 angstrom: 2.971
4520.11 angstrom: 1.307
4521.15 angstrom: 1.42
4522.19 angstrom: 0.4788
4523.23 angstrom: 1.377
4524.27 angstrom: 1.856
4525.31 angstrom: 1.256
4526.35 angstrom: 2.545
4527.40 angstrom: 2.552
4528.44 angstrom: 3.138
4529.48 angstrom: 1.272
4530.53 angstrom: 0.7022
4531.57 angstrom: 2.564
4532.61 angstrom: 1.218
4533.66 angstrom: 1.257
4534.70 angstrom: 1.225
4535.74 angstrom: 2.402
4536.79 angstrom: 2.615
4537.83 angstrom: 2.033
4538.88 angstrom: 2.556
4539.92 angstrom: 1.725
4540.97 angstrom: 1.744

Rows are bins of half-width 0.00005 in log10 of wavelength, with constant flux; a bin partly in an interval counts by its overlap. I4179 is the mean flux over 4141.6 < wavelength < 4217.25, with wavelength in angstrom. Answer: 1.45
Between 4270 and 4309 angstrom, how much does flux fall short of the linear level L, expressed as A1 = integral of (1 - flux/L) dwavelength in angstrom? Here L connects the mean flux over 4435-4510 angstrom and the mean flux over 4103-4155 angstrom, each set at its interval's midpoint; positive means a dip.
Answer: 6.9 angstrom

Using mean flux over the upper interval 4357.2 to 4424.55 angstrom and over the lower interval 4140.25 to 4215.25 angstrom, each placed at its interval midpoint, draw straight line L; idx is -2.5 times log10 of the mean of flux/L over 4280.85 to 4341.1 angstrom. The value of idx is 0.12 mag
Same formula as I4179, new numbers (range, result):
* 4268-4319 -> 1.37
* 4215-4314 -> 1.42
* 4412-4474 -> 1.81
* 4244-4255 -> 1.47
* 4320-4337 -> 1.76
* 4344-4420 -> 1.74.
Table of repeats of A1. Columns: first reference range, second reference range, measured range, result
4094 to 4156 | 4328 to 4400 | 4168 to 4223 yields 0.46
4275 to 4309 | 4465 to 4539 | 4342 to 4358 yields -1.89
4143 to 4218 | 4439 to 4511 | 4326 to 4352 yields 0.23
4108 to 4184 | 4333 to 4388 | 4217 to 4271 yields 2.57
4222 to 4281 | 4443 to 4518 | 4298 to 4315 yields 4.88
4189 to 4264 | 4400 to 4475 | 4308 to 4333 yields 0.82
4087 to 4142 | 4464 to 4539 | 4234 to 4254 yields 2.48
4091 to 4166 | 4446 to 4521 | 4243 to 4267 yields 1.39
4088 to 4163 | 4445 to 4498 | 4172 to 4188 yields -0.21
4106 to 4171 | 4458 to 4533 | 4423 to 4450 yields 0.52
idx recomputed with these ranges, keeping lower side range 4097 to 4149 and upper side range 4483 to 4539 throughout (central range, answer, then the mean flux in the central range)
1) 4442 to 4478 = 0.108 mag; 1.81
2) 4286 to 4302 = 0.281 mag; 1.32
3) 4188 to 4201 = 0.030 mag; 1.49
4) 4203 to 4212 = 0.026 mag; 1.52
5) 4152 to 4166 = 0.013 mag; 1.45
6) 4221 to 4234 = 0.069 mag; 1.49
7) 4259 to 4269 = -0.010 mag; 1.67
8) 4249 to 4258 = 0.089 mag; 1.51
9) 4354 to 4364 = -0.034 mag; 1.88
